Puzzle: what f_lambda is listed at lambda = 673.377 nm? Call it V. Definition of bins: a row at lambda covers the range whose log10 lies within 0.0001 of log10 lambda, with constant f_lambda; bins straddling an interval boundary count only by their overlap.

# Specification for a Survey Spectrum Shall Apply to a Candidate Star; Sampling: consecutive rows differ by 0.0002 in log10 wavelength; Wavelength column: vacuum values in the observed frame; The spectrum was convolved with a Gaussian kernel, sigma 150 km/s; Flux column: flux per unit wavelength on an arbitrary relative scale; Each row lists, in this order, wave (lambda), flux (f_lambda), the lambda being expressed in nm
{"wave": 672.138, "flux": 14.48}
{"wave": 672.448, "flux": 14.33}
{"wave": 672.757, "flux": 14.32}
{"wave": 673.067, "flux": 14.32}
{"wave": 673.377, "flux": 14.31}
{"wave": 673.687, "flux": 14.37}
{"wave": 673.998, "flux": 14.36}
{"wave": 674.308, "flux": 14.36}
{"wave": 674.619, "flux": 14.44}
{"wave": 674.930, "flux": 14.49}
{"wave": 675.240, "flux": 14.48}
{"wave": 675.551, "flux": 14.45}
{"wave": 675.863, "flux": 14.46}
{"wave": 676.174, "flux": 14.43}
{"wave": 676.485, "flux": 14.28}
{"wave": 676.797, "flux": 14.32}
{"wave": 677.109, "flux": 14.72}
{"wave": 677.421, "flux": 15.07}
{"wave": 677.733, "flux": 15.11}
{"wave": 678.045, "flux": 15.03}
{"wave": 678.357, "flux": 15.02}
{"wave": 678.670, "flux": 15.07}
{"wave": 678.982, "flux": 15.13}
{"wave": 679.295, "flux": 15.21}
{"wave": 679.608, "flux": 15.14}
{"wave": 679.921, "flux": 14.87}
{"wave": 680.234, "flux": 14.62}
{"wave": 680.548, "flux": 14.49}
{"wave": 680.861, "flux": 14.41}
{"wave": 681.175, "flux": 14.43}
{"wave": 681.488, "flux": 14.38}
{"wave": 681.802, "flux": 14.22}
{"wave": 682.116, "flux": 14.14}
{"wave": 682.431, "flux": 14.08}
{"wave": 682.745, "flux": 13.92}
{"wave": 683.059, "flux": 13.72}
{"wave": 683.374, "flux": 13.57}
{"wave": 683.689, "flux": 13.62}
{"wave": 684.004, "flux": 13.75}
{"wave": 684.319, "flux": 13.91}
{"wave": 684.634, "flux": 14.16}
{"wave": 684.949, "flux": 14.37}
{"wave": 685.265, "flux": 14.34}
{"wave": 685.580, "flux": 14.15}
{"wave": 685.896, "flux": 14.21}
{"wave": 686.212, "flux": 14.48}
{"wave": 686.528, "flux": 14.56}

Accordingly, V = 14.31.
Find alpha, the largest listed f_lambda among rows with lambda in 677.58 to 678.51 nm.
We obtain 15.11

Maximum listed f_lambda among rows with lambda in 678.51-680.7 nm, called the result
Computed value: 15.21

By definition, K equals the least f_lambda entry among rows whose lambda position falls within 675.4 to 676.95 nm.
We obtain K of 14.28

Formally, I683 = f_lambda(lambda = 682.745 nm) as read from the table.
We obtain 13.92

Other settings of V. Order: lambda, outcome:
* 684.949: 14.37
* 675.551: 14.45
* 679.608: 15.14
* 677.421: 15.07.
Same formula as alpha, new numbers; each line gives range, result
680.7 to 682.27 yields 14.43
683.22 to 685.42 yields 14.37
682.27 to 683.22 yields 14.08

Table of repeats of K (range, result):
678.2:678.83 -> 15.02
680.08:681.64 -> 14.38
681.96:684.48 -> 13.57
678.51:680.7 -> 14.49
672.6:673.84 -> 14.31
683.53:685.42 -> 13.62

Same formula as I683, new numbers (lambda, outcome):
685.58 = 14.15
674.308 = 14.36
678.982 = 15.13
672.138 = 14.48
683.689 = 13.62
